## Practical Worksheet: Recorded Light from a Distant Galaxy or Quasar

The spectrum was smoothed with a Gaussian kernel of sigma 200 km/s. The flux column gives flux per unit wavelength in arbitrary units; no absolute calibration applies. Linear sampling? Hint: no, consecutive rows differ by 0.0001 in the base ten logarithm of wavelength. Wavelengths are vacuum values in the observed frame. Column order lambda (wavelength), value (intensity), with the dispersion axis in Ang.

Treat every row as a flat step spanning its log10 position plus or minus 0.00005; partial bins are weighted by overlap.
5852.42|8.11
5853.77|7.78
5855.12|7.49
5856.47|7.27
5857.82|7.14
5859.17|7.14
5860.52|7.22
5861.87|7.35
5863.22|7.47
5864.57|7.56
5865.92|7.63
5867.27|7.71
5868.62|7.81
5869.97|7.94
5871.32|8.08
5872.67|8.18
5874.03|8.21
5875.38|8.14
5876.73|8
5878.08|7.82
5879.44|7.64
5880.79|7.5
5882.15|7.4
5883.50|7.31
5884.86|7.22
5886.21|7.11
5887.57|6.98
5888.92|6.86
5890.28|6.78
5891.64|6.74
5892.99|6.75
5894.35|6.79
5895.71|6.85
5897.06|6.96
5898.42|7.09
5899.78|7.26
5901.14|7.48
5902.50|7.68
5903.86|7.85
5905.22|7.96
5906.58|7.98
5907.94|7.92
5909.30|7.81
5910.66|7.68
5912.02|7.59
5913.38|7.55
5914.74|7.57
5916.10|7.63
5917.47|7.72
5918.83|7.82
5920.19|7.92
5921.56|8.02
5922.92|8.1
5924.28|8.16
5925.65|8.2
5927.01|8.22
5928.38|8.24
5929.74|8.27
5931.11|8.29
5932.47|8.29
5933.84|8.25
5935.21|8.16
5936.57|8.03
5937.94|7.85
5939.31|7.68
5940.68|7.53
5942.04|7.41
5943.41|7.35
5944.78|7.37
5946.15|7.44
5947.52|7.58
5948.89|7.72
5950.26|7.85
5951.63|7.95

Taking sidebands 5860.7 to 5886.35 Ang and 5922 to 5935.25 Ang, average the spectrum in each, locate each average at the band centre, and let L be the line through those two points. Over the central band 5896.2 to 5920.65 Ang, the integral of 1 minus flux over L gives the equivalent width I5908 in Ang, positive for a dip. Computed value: 1.2 Ang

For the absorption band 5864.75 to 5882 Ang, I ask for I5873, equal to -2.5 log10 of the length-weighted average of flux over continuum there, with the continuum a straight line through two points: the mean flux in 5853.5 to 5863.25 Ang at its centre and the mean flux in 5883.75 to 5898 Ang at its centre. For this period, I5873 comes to -0.105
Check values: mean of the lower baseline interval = 7.33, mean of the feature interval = 7.86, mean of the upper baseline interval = 6.92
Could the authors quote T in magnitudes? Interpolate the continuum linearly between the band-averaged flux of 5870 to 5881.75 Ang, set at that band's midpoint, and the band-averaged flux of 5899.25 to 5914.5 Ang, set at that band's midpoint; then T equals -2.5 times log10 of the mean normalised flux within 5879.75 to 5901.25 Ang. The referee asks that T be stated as 0.11 mag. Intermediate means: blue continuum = 7.93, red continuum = 7.71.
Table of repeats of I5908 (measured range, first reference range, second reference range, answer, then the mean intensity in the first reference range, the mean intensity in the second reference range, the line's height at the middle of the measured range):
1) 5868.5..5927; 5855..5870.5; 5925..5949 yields 0.60 Ang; 7.47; 7.89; 7.67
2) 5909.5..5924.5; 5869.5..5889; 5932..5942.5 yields 0.05 Ang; 7.65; 7.9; 7.81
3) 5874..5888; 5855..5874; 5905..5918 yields 0.16 Ang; 7.59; 7.73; 7.64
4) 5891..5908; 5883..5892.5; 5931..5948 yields -0.33 Ang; 6.99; 7.77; 7.17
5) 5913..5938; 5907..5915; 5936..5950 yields -1.20 Ang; 7.71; 7.6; 7.66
